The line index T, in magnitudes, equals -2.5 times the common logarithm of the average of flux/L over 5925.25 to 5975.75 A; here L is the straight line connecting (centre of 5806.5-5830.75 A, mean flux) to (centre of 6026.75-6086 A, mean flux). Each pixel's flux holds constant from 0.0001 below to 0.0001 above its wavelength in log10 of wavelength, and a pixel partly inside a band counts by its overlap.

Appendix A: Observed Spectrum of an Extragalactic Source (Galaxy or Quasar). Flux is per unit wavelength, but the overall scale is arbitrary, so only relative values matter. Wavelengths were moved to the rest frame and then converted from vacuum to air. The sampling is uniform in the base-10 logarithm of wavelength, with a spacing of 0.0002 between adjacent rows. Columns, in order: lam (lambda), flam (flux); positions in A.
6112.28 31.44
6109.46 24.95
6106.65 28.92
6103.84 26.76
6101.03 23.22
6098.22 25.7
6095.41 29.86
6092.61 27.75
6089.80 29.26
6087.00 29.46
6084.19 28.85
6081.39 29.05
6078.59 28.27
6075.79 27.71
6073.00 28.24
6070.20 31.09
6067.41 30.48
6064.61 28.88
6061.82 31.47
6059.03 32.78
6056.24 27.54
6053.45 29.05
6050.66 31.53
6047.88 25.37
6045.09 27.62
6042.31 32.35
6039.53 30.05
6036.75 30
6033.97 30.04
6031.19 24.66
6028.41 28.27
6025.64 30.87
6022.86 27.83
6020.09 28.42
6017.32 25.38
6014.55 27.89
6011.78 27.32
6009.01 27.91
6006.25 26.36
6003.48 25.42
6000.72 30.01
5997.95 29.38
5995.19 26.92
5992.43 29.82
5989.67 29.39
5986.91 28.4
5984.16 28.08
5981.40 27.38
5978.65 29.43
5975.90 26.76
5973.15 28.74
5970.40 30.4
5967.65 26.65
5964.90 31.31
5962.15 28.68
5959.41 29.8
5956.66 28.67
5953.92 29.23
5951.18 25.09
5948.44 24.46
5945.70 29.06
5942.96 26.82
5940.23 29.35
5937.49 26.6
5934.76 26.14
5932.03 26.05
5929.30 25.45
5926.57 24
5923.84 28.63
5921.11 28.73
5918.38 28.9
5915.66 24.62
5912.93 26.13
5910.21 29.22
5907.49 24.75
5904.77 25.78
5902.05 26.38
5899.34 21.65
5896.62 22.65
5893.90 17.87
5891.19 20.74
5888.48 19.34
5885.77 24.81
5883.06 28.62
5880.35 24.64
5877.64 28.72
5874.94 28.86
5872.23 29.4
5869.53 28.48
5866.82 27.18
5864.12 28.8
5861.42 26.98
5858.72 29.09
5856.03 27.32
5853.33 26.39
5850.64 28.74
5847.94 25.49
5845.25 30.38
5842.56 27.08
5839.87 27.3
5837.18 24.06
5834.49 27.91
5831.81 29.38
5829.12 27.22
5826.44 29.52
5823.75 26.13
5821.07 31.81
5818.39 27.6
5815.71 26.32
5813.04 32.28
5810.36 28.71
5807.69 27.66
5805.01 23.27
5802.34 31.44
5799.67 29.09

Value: 0.05 mag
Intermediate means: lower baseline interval 28.6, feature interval 27.6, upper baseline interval 29.2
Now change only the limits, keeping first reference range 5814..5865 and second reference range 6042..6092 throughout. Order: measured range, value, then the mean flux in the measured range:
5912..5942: 0.06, 26.8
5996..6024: 0.05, 27.6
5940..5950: 0.05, 27.2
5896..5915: 0.12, 25.3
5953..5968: -0.02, 29.2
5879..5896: 0.23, 22.7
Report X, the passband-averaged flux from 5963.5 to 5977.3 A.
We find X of 28.8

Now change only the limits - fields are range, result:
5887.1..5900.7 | 20.5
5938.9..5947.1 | 28.4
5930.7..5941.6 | 27.1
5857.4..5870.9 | 28.1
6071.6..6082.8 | 28.3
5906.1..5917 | 26.2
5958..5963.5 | 29.2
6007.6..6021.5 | 27.4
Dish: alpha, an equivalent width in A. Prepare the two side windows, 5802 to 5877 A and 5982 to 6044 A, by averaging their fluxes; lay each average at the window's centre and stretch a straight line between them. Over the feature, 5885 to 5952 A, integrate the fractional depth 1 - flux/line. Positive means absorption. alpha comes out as 6.7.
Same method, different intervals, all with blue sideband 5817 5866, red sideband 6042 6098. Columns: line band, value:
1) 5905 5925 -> 0.8 A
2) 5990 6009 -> 0.5 A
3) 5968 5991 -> 0.1 A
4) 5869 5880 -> -0.2 A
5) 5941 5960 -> 0.6 A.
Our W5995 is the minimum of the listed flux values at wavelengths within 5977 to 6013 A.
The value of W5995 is 25.42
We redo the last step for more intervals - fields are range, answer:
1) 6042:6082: 25.37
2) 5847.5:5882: 24.64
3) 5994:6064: 24.66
